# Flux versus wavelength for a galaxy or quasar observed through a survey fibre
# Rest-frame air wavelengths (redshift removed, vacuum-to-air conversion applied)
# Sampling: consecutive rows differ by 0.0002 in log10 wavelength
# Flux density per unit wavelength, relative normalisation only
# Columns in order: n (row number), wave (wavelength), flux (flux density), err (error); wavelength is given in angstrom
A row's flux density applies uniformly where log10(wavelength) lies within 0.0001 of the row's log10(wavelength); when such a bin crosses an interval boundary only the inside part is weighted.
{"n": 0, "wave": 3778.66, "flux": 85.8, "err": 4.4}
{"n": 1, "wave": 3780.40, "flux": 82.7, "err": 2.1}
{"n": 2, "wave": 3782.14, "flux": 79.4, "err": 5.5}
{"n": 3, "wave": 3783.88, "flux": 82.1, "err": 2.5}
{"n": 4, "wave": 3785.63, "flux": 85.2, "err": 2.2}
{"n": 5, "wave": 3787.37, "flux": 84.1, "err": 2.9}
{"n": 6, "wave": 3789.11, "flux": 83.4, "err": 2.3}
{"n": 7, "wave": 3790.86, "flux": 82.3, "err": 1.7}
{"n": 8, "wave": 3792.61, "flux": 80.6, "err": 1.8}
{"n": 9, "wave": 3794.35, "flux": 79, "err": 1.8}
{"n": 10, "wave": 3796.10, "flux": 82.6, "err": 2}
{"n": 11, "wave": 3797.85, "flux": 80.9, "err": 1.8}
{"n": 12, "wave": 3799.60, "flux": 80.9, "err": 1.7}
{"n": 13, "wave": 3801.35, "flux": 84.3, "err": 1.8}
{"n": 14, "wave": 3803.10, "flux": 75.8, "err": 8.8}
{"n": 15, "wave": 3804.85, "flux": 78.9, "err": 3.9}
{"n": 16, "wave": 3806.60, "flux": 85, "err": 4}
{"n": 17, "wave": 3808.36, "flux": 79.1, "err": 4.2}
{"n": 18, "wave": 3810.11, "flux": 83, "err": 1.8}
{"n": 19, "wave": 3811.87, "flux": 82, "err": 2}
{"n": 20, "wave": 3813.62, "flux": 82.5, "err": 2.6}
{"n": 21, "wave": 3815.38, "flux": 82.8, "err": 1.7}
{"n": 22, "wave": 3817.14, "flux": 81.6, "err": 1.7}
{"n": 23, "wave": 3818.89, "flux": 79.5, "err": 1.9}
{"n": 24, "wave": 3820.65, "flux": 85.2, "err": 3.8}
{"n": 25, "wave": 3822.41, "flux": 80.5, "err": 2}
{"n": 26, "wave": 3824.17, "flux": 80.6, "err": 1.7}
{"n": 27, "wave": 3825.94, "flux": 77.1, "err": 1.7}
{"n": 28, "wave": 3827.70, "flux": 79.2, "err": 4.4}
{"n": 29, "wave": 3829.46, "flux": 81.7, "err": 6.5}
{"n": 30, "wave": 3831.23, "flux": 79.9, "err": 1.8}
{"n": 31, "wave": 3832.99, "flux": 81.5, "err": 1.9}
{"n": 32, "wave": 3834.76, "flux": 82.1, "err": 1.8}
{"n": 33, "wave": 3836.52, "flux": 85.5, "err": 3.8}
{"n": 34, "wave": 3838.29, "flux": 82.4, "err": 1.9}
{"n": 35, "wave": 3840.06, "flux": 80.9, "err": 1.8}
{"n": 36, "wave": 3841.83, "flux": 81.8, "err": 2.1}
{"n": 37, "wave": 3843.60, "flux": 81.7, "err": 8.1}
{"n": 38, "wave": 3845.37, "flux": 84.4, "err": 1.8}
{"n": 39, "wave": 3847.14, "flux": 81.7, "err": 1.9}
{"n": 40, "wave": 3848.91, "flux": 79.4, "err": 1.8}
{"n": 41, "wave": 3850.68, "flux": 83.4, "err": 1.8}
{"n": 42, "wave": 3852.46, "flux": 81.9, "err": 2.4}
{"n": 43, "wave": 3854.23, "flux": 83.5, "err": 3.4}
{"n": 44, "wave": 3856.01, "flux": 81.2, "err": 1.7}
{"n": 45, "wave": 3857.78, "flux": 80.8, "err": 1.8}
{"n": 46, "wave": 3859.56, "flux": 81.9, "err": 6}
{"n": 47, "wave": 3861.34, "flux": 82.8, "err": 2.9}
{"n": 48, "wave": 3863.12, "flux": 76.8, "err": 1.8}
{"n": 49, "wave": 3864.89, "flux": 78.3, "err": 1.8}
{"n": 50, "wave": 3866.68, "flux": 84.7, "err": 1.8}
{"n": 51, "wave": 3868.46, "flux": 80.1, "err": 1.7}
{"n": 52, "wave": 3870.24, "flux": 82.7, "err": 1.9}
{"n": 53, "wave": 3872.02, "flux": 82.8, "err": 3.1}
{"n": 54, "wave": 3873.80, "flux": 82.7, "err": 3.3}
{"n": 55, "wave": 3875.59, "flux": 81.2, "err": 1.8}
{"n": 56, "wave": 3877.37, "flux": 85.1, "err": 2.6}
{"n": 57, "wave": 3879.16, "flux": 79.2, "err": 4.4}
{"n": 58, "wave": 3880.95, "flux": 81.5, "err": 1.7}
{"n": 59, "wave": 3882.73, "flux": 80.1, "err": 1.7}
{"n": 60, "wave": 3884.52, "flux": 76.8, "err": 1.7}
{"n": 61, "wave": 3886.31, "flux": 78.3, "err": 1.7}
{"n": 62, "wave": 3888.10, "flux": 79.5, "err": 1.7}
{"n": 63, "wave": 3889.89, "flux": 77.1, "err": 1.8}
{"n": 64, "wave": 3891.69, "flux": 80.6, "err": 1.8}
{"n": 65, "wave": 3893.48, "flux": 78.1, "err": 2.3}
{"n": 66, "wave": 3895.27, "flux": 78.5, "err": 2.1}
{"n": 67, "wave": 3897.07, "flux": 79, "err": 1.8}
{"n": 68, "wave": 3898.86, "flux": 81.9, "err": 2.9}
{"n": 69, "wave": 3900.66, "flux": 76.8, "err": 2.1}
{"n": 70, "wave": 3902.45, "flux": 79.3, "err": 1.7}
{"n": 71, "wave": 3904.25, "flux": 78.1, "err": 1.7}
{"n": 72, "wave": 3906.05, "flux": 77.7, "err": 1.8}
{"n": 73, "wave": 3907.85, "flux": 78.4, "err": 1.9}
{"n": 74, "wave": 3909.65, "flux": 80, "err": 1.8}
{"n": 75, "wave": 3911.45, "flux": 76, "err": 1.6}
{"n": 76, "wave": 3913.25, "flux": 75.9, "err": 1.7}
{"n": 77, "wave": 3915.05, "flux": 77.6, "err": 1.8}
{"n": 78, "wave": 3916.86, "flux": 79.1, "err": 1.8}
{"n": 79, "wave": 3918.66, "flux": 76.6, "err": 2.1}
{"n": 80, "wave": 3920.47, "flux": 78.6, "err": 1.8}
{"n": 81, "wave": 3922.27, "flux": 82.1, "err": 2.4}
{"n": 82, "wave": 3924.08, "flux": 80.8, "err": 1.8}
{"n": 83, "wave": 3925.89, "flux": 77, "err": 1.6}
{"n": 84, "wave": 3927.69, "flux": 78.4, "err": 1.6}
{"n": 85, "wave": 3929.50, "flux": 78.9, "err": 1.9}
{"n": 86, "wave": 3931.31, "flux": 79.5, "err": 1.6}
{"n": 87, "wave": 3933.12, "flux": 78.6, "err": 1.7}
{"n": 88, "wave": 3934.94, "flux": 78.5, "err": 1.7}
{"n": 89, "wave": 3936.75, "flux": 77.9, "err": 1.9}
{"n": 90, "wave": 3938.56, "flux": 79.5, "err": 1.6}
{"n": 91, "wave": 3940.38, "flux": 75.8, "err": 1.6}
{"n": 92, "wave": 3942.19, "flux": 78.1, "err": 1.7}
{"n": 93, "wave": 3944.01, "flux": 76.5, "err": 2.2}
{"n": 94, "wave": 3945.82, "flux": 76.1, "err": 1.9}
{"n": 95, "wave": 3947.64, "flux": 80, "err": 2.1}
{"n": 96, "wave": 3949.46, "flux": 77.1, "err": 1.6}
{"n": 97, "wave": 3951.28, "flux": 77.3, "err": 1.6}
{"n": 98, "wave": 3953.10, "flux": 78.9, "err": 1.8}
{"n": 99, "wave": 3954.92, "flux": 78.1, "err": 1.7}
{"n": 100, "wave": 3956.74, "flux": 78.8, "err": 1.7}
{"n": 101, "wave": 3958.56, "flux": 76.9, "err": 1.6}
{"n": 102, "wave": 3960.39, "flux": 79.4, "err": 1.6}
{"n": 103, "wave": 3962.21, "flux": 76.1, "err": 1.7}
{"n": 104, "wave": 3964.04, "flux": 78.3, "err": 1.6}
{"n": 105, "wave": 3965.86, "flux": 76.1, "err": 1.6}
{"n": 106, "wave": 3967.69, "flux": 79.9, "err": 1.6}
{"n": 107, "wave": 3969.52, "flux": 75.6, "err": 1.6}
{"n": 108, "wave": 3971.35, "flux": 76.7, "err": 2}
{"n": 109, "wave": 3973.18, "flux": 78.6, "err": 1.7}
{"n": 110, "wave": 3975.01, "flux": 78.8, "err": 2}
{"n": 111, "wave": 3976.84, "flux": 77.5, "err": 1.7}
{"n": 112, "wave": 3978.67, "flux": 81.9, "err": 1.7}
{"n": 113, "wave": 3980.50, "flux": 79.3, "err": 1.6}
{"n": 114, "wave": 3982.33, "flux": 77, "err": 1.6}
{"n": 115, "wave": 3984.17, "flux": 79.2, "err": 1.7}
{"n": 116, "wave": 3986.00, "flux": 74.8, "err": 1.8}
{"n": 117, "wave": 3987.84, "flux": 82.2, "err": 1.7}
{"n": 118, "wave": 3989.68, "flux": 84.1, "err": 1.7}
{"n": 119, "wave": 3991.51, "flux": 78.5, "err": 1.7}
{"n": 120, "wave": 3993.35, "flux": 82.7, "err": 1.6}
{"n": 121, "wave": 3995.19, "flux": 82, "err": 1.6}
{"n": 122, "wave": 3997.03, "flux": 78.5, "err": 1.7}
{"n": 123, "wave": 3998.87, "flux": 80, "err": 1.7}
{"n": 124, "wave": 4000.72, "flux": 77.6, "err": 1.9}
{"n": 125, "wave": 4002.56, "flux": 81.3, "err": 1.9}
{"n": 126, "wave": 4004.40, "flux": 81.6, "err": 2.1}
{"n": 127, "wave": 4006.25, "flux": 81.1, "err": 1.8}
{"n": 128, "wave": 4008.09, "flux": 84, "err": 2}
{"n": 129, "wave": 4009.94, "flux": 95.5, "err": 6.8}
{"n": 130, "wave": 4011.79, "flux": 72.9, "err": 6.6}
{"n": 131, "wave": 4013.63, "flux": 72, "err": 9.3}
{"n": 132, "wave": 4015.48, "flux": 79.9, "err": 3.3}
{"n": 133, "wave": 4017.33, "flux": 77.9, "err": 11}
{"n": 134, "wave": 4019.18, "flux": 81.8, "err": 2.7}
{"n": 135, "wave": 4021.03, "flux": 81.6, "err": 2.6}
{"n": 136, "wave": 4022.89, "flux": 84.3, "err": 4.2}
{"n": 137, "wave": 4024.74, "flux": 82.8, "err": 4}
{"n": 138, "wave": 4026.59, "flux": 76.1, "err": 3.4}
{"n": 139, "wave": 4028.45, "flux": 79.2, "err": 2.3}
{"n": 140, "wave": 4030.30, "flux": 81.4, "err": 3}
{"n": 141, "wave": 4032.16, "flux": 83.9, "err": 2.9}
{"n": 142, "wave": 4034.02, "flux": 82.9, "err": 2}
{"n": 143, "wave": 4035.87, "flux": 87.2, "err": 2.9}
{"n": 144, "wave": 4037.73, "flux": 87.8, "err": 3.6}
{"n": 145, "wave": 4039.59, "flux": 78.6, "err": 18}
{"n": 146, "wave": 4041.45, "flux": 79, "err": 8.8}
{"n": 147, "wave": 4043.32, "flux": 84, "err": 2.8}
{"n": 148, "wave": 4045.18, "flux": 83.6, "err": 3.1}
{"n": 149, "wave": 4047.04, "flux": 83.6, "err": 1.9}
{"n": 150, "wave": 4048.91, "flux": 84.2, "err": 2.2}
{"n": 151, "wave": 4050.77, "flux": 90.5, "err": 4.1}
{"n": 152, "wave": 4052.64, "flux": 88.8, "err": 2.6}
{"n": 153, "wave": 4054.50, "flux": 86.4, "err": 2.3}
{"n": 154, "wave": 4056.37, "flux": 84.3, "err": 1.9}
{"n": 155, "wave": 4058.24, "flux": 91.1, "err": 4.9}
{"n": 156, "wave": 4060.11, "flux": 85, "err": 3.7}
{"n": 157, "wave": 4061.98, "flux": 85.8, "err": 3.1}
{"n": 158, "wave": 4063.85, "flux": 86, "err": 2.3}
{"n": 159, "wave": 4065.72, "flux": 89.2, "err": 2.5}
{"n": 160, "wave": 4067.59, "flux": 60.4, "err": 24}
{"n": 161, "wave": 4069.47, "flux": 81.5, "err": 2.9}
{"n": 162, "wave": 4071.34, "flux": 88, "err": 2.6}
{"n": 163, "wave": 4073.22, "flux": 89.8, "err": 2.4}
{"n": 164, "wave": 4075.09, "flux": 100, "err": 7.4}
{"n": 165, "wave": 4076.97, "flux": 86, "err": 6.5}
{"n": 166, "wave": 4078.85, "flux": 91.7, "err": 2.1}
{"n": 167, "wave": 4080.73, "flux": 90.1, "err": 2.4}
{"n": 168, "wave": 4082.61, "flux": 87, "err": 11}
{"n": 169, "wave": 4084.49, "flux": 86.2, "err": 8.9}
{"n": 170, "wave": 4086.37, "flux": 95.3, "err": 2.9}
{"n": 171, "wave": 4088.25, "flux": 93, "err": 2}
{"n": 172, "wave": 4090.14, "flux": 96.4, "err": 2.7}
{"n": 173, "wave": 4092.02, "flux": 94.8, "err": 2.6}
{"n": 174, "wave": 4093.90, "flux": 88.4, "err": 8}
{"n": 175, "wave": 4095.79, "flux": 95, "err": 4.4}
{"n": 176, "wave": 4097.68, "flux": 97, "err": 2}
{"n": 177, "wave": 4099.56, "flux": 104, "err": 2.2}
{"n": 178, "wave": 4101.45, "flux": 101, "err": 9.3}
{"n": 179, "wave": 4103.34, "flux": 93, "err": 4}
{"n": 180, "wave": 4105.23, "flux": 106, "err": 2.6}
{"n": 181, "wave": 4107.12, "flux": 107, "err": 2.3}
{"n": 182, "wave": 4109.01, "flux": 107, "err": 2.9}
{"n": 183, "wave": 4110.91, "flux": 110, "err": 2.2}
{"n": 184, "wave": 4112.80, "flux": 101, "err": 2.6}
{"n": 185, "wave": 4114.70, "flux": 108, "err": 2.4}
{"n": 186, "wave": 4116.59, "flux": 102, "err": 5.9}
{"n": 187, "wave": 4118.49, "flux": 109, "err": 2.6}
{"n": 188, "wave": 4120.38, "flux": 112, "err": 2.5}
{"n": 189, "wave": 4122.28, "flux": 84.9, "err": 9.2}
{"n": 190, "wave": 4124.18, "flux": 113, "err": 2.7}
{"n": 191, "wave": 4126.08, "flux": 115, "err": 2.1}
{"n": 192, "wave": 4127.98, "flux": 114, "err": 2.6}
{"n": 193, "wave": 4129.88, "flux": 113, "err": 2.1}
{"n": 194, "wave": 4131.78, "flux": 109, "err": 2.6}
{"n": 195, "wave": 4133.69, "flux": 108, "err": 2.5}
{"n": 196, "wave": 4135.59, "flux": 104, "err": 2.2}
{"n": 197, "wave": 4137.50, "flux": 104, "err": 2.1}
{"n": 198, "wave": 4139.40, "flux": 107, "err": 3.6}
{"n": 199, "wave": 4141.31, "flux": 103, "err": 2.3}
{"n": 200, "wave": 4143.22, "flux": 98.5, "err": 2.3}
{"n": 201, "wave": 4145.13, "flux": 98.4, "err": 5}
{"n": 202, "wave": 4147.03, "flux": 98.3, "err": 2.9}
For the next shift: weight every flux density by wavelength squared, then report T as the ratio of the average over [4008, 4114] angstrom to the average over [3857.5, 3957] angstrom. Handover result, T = 1.21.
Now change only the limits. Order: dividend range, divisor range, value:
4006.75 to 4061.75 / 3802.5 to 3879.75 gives 1.13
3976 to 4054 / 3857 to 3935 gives 1.09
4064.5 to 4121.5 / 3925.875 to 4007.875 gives 1.29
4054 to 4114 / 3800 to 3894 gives 1.29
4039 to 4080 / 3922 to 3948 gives 1.16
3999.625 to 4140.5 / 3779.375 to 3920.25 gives 1.27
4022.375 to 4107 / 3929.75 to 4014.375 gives 1.17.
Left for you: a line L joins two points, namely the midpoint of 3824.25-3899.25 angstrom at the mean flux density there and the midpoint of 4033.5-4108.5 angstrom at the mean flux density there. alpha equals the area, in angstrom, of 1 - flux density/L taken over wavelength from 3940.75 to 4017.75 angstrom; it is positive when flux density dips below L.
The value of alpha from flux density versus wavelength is 6.0 angstrom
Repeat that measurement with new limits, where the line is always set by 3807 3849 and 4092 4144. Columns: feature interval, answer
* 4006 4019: 2.08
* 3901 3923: 2.47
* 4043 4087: 5.89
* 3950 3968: 2.71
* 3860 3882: 0.89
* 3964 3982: 2.83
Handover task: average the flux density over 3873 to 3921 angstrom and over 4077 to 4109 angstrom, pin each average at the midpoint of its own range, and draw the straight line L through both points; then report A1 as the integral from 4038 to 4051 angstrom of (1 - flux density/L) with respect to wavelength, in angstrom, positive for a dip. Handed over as 1.17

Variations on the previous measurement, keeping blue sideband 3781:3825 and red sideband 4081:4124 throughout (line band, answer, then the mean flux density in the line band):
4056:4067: 1.2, 86.2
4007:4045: 5.2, 81.7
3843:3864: 0.7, 81.6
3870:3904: 2.6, 80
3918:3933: 1.7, 79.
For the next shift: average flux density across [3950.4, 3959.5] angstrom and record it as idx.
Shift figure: 78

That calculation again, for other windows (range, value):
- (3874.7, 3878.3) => 83.1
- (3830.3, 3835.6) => 81.1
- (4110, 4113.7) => 106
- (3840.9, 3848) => 82.4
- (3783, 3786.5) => 83.6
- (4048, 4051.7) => 87.5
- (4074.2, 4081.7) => 91.8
